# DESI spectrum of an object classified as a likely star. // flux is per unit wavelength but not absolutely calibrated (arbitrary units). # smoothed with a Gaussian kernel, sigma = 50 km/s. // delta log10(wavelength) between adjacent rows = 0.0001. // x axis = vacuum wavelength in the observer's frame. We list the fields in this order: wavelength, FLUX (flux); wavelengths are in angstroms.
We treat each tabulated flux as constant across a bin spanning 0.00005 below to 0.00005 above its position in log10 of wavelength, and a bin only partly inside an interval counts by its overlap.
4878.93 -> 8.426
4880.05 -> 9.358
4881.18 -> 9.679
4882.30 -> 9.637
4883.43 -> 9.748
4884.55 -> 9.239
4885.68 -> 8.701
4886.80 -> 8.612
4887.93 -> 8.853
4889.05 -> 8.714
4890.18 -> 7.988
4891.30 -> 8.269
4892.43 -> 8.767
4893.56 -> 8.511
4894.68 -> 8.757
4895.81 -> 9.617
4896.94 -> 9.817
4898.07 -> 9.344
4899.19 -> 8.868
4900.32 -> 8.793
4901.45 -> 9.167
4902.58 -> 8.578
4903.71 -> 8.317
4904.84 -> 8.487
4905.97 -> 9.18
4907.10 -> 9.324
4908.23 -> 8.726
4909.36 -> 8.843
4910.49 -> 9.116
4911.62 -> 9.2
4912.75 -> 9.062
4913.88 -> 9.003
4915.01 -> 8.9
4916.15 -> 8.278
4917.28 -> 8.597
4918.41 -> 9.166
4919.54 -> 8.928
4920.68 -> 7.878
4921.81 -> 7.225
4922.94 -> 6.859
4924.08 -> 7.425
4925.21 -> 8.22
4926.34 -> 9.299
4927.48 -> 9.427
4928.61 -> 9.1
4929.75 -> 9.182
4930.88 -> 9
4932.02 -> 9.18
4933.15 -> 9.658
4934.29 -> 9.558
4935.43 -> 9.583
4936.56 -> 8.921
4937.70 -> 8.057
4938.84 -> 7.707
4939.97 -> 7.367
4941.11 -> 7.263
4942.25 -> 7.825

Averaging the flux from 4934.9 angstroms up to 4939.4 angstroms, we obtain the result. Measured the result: 8.56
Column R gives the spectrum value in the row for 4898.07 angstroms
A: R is 9.344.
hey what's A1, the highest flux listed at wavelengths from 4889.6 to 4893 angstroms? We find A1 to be 8.767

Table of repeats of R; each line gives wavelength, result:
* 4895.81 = 9.617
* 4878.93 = 8.426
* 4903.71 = 8.317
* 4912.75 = 9.062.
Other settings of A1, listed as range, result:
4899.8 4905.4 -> 9.167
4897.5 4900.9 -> 9.344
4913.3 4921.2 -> 9.166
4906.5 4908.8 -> 9.324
